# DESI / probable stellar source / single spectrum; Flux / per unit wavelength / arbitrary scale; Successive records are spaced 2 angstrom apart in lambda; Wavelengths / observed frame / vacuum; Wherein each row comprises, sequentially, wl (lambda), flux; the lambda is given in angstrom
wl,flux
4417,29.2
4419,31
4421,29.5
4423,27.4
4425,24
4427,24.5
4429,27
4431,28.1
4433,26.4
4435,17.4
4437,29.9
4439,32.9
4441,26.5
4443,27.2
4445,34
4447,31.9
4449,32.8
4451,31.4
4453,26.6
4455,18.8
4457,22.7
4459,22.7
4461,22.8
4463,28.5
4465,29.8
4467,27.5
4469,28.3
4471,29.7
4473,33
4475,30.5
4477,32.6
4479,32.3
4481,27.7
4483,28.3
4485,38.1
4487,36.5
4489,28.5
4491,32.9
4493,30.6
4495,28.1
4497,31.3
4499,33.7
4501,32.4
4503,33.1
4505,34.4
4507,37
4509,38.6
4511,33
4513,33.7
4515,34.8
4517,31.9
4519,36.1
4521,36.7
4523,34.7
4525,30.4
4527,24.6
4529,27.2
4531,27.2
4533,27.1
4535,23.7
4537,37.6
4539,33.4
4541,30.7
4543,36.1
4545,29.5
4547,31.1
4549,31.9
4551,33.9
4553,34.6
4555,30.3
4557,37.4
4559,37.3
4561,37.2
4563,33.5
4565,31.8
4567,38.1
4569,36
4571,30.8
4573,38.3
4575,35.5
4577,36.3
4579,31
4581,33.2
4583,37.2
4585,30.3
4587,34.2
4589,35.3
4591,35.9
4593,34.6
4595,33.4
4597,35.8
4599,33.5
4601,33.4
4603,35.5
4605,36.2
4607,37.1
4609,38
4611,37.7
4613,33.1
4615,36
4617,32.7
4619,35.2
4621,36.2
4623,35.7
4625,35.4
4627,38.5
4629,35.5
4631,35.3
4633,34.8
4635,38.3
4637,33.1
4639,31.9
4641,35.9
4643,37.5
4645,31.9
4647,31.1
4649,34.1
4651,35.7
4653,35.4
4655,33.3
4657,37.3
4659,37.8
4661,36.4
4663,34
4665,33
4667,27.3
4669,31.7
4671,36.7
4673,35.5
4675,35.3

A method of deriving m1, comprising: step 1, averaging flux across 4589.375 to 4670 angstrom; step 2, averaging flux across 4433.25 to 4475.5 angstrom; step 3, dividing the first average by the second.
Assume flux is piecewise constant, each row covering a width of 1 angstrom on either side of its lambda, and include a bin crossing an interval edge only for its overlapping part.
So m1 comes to 1.26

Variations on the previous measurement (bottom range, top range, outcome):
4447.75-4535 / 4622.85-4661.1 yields 1.15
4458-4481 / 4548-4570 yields 1.20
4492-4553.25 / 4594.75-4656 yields 1.09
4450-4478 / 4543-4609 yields 1.25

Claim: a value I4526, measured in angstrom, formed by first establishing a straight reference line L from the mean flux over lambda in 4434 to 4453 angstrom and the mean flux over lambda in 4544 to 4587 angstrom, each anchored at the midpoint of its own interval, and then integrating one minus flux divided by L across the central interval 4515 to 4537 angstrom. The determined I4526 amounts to 1.3 angstrom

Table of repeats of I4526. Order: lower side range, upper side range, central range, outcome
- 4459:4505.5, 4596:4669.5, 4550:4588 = -1.7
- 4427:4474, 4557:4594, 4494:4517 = -2.1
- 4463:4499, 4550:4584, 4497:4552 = 0.8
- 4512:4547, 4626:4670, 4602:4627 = -1.6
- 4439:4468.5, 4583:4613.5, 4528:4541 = 0.9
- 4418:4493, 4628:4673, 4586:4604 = -1.0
